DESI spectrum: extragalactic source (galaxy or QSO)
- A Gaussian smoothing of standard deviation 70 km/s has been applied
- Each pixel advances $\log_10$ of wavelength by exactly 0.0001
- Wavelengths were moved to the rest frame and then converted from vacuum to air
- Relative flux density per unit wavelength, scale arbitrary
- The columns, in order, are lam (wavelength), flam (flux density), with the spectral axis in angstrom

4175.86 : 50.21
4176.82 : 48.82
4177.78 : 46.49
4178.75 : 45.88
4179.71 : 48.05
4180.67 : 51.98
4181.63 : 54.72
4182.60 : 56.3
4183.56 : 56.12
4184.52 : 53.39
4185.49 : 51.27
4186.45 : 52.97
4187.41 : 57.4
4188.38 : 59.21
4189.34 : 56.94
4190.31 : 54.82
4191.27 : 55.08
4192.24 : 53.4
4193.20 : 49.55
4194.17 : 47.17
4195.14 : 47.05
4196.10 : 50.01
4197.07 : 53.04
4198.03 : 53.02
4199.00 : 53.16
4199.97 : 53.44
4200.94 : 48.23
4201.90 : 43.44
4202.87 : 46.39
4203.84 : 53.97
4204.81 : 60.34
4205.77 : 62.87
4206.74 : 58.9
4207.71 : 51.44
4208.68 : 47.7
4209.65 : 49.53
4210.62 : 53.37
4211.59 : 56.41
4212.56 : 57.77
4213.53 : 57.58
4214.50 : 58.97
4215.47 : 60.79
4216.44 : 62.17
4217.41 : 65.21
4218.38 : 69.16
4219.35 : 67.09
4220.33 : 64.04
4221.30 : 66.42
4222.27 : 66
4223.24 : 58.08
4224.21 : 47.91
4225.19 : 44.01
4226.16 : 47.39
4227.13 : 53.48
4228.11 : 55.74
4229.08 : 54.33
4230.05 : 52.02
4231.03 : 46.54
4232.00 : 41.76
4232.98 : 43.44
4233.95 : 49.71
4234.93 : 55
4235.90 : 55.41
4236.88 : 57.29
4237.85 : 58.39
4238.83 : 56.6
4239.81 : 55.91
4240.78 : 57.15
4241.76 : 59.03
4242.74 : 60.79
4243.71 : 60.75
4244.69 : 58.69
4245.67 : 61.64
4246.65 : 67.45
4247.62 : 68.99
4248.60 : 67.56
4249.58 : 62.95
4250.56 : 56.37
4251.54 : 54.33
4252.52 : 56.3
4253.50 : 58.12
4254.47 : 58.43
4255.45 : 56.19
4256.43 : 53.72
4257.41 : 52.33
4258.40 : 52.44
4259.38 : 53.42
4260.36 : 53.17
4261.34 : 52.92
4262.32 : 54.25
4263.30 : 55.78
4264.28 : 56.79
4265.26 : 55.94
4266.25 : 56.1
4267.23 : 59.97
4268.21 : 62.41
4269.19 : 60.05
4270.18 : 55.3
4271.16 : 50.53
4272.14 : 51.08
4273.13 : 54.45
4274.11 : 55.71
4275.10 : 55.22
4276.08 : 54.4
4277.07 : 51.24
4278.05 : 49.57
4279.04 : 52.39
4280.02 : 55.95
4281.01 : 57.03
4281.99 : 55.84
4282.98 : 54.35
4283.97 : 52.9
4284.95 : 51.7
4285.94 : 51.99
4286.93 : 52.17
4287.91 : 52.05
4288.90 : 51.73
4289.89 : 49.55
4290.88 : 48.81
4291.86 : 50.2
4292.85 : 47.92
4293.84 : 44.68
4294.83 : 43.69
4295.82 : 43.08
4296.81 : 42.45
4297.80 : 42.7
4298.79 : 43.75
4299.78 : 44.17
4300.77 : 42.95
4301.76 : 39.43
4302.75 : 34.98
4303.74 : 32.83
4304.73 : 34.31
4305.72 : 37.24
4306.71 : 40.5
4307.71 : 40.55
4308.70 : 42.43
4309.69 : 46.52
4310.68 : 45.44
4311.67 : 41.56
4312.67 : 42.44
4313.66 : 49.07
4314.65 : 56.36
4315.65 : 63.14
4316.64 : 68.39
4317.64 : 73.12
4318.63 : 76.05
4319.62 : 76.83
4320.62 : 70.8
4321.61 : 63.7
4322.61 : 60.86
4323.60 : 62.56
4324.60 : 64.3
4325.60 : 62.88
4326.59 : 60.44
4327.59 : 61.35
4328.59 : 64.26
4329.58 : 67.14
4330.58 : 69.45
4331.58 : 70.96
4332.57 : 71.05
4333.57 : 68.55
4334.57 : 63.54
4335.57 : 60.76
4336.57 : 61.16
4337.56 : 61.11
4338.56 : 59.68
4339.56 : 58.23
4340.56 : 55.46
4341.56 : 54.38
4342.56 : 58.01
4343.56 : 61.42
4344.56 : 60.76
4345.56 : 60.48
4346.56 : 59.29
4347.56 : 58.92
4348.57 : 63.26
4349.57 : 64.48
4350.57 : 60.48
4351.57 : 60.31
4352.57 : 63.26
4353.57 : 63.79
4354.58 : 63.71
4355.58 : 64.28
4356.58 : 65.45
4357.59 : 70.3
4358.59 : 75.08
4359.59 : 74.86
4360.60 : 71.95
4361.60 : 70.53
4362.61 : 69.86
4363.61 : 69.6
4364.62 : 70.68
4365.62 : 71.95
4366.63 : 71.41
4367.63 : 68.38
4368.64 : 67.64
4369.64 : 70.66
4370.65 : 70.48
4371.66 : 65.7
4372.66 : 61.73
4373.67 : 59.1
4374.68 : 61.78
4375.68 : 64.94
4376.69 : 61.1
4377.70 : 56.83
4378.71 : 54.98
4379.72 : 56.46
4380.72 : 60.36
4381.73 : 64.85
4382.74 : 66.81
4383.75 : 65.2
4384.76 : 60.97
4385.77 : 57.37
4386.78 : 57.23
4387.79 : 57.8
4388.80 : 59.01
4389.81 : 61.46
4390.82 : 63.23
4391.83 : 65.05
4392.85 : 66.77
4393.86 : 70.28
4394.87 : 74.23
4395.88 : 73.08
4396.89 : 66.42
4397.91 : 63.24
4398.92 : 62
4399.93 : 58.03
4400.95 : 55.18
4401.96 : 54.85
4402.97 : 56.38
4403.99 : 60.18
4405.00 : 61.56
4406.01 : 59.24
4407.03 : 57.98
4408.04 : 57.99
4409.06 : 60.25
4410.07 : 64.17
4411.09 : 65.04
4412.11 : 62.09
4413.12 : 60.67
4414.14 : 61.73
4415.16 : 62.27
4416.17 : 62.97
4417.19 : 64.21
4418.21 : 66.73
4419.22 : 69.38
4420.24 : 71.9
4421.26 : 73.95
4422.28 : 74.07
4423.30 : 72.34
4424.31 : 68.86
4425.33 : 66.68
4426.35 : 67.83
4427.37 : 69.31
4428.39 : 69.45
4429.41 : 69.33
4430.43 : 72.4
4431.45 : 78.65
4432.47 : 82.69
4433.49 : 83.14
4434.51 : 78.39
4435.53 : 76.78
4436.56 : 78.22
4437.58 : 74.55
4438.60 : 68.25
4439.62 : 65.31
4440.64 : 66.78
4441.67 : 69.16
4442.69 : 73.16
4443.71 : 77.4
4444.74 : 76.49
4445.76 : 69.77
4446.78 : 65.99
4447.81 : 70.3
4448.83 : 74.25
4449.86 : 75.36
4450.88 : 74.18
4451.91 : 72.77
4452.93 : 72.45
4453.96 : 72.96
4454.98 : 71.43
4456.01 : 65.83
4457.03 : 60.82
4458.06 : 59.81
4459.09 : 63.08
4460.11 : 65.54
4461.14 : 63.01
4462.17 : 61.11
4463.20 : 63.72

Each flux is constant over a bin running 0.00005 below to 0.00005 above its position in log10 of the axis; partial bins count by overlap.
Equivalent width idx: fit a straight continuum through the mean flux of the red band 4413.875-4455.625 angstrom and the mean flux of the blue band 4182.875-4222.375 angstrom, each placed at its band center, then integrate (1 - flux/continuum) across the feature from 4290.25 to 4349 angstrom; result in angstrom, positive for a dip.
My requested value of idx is 8.0 angstrom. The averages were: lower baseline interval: 55.6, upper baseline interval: 71.6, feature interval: 55.1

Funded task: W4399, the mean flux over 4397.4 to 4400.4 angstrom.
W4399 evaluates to 61.2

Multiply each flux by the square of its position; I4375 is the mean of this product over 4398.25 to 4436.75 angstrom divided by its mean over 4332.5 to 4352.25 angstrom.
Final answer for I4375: 1.13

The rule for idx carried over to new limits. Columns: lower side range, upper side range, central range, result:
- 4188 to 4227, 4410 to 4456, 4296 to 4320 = 5.5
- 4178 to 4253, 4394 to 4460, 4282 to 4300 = 3.4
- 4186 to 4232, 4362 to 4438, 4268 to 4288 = 1.6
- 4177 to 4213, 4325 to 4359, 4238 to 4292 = 1.6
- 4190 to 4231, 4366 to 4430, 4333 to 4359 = -0.3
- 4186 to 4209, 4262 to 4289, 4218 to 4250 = -2.1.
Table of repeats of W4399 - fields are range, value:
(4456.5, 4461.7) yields 62.5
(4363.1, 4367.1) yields 70.9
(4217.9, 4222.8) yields 66.5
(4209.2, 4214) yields 55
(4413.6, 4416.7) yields 62.2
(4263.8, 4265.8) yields 56.2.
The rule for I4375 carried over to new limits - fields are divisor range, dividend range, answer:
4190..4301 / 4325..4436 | 1.28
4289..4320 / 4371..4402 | 1.35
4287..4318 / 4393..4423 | 1.45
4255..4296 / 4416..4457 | 1.46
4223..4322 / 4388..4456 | 1.37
